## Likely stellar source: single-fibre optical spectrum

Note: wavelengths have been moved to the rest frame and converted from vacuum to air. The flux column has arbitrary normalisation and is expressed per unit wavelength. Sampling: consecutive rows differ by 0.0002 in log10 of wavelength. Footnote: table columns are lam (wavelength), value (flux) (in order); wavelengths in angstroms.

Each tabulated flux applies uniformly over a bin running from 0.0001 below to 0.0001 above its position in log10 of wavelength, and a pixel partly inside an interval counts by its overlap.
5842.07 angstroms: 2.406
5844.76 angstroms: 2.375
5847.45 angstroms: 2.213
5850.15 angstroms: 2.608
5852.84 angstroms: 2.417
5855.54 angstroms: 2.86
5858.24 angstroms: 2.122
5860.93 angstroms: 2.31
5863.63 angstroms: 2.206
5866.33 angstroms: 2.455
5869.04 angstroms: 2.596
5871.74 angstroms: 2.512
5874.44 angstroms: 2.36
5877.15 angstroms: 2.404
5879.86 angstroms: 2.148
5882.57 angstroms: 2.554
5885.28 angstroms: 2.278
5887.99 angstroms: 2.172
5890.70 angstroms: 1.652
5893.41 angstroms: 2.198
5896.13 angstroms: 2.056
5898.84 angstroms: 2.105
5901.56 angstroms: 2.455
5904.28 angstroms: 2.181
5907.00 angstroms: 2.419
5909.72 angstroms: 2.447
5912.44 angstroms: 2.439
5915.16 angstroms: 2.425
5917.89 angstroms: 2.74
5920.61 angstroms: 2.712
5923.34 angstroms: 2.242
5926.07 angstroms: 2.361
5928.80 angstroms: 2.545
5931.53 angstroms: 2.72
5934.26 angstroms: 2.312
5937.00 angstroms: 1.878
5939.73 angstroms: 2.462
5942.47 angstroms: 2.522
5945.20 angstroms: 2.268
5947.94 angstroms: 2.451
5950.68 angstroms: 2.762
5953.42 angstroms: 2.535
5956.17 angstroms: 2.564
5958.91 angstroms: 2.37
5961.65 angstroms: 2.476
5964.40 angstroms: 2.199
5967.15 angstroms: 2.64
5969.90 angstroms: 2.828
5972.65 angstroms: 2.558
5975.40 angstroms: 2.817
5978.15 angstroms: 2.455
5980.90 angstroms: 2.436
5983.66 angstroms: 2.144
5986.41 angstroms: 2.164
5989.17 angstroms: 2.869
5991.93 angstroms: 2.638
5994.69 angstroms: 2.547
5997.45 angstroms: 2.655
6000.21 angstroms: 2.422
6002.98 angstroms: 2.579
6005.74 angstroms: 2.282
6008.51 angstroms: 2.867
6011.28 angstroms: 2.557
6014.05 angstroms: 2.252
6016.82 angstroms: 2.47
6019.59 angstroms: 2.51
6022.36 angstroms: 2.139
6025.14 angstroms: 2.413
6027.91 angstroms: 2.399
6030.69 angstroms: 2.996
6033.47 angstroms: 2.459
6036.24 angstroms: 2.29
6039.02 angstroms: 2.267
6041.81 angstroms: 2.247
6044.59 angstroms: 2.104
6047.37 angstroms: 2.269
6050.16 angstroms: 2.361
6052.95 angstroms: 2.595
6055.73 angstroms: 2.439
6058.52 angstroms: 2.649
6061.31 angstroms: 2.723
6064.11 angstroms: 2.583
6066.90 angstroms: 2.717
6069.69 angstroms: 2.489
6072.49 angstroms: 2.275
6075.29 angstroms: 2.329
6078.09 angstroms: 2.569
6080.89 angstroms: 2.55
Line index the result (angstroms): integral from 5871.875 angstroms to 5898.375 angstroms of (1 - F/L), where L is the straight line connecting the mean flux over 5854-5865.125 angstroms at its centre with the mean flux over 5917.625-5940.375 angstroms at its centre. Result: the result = 2.0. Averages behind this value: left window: 2.38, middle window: 2.21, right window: 2.43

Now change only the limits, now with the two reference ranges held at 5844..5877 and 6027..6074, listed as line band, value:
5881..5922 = 1.8 angstroms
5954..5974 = -0.6 angstroms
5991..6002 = -0.5 angstroms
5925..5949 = 0.5 angstroms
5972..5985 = -0.2 angstroms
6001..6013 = -0.5 angstroms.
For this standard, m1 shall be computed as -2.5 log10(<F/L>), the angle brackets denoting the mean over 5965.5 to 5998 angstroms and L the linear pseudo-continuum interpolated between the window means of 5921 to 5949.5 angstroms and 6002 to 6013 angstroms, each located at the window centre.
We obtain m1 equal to -0.02 mag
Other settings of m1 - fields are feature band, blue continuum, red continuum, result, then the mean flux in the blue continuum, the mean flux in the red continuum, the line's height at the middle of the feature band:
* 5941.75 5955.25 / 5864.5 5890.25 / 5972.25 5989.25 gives -0.035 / 2.36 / 2.46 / 2.43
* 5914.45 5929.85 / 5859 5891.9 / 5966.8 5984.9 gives -0.038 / 2.3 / 2.55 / 2.42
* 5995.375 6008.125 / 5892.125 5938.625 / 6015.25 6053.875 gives -0.059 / 2.37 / 2.39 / 2.38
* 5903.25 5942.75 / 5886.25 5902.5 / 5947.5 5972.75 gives -0.063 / 2.1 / 2.54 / 2.29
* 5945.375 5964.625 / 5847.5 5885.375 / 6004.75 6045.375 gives -0.028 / 2.41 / 2.42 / 2.42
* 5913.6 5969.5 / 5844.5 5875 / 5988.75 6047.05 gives -0.009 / 2.42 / 2.46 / 2.44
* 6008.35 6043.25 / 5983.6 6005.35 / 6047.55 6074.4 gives 0.036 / 2.51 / 2.52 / 2.52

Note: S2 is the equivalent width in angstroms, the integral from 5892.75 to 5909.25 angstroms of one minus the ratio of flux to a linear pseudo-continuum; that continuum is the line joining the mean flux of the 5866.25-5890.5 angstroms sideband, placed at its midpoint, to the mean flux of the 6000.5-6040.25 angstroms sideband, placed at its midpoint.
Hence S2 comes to 0.82 angstroms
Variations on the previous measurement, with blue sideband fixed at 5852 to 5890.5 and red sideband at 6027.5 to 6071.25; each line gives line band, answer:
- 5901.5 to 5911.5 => 0.1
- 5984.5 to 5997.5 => -0.6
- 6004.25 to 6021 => -0.3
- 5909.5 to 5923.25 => -0.8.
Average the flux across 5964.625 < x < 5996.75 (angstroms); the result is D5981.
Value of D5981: 2.54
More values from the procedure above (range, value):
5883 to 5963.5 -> 2.37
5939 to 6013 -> 2.52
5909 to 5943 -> 2.44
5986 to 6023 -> 2.51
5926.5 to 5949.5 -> 2.4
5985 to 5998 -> 2.57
